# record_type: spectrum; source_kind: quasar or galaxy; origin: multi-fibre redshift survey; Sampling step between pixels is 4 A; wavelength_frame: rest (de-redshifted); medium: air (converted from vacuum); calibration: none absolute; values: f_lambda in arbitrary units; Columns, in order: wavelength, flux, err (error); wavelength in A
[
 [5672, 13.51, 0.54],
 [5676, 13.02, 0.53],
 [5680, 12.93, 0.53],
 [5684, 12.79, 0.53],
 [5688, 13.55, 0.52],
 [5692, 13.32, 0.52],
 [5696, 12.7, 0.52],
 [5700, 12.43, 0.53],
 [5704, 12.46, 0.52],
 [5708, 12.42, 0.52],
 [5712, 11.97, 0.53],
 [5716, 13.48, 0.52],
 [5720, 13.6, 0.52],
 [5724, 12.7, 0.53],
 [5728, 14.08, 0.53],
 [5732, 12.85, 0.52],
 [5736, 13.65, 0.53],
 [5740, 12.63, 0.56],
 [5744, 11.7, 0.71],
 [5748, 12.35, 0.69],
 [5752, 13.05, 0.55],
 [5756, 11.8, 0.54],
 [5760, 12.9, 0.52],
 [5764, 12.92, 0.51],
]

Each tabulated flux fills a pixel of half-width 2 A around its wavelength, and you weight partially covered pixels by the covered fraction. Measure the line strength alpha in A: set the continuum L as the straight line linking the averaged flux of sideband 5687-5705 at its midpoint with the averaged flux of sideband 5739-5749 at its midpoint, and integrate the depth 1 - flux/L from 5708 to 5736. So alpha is -1.4 A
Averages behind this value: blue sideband 12.9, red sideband 12.2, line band 13.1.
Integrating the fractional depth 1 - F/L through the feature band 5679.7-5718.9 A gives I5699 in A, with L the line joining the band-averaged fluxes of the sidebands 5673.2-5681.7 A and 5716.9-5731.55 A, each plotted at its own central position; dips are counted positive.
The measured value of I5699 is 1.1 A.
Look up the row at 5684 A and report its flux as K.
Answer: 12.79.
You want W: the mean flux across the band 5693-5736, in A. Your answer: 12.9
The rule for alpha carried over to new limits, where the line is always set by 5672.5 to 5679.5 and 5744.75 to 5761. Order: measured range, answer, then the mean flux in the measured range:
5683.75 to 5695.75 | -0.2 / 13.2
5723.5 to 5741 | -0.9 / 13.3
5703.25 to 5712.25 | 0.4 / 12.3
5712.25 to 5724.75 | -0.4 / 13.1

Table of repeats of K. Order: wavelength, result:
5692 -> 13.32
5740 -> 12.63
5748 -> 12.35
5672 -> 13.51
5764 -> 12.92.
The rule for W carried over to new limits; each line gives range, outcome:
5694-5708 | 12.5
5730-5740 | 13.1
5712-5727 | 13.1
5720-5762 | 12.8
